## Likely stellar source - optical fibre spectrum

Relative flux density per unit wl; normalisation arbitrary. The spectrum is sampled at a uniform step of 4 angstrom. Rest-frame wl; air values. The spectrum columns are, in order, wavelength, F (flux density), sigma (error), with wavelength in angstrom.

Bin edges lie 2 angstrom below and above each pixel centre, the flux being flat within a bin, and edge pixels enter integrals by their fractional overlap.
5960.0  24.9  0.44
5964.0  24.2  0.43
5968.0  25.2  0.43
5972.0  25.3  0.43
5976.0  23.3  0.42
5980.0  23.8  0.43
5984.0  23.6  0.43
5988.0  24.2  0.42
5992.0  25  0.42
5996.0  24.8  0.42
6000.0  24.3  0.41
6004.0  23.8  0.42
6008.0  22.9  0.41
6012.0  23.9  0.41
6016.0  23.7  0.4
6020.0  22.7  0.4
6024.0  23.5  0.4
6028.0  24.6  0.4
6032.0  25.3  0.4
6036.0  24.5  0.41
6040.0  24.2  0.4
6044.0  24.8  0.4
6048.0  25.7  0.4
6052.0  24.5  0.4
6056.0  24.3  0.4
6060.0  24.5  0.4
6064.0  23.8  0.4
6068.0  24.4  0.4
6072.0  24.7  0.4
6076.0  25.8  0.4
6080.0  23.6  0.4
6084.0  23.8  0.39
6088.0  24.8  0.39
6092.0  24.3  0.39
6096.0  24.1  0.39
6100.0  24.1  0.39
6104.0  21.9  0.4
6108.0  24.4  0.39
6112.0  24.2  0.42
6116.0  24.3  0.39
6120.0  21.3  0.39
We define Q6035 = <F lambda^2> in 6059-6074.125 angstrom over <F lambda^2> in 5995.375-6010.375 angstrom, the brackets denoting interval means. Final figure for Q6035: 1.0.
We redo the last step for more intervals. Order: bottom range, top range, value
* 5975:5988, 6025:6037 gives 1.06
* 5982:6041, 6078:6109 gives 1.02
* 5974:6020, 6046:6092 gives 1.05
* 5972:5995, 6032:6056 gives 1.05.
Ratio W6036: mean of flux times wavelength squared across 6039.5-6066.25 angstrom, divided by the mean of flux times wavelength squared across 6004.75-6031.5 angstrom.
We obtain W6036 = 1.05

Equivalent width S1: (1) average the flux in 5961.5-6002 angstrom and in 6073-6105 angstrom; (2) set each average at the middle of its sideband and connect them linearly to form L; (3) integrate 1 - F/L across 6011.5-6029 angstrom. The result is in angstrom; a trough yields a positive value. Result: 0.49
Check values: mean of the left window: 24.4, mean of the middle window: 23.6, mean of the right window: 24.1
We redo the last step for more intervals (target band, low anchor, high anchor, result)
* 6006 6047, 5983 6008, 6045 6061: 0.77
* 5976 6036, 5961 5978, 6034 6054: 1.53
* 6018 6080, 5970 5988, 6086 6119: -1.26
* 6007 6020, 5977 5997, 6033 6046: 0.51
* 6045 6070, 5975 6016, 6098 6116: -0.75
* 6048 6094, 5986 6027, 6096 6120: -1.47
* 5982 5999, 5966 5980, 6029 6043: 0.10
